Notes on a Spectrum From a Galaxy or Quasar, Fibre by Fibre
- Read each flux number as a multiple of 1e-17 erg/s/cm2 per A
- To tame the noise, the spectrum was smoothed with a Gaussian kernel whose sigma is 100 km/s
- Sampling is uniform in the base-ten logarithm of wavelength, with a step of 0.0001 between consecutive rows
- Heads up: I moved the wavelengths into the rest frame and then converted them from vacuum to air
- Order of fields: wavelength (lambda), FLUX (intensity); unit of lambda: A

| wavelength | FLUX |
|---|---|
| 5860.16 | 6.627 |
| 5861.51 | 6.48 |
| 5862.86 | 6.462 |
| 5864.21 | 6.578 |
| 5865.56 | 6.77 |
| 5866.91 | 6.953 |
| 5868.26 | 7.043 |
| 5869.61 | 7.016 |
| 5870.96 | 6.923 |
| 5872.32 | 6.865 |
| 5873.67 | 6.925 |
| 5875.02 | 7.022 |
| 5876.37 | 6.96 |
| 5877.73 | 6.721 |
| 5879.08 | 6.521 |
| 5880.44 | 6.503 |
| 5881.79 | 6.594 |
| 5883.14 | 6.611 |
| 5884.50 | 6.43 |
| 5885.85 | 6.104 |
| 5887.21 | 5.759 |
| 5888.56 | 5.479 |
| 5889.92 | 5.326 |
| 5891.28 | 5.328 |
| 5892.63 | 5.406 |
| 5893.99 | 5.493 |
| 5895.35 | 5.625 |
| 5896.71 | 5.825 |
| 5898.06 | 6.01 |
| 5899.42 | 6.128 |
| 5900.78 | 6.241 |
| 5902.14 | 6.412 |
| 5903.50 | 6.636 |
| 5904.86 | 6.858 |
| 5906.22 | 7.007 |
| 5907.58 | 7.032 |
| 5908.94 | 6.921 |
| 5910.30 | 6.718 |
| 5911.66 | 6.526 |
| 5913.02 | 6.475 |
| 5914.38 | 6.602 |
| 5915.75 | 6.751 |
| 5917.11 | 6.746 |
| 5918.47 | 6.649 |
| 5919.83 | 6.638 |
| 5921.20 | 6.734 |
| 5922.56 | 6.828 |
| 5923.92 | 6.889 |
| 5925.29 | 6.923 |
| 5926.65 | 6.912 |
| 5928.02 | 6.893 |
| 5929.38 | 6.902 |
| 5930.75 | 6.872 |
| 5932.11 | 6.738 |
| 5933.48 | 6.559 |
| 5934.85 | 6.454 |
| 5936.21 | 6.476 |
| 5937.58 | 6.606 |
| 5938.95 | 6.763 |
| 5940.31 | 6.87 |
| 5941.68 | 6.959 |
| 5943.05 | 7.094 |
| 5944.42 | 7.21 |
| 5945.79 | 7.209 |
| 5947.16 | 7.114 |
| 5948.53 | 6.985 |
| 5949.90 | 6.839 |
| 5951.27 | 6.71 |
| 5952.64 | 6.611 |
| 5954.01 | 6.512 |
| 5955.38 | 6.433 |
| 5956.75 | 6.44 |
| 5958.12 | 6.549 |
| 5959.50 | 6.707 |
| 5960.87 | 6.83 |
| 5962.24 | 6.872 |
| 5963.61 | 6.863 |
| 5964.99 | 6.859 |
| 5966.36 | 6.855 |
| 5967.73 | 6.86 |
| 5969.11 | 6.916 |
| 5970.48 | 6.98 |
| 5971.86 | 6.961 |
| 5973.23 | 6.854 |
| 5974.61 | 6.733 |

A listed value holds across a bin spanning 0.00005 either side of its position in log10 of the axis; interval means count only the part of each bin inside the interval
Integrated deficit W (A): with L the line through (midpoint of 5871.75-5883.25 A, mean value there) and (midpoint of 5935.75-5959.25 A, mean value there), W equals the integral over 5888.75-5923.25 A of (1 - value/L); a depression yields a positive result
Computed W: 2.2 A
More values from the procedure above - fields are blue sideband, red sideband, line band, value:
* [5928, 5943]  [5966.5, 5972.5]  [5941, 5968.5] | 0.1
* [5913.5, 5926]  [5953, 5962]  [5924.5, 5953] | -0.7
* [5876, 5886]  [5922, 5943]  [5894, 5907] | 0.7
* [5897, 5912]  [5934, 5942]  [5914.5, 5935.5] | -0.4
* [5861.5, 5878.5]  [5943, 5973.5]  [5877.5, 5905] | 3.1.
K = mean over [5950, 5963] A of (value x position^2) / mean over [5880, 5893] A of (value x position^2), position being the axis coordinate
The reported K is 1.1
